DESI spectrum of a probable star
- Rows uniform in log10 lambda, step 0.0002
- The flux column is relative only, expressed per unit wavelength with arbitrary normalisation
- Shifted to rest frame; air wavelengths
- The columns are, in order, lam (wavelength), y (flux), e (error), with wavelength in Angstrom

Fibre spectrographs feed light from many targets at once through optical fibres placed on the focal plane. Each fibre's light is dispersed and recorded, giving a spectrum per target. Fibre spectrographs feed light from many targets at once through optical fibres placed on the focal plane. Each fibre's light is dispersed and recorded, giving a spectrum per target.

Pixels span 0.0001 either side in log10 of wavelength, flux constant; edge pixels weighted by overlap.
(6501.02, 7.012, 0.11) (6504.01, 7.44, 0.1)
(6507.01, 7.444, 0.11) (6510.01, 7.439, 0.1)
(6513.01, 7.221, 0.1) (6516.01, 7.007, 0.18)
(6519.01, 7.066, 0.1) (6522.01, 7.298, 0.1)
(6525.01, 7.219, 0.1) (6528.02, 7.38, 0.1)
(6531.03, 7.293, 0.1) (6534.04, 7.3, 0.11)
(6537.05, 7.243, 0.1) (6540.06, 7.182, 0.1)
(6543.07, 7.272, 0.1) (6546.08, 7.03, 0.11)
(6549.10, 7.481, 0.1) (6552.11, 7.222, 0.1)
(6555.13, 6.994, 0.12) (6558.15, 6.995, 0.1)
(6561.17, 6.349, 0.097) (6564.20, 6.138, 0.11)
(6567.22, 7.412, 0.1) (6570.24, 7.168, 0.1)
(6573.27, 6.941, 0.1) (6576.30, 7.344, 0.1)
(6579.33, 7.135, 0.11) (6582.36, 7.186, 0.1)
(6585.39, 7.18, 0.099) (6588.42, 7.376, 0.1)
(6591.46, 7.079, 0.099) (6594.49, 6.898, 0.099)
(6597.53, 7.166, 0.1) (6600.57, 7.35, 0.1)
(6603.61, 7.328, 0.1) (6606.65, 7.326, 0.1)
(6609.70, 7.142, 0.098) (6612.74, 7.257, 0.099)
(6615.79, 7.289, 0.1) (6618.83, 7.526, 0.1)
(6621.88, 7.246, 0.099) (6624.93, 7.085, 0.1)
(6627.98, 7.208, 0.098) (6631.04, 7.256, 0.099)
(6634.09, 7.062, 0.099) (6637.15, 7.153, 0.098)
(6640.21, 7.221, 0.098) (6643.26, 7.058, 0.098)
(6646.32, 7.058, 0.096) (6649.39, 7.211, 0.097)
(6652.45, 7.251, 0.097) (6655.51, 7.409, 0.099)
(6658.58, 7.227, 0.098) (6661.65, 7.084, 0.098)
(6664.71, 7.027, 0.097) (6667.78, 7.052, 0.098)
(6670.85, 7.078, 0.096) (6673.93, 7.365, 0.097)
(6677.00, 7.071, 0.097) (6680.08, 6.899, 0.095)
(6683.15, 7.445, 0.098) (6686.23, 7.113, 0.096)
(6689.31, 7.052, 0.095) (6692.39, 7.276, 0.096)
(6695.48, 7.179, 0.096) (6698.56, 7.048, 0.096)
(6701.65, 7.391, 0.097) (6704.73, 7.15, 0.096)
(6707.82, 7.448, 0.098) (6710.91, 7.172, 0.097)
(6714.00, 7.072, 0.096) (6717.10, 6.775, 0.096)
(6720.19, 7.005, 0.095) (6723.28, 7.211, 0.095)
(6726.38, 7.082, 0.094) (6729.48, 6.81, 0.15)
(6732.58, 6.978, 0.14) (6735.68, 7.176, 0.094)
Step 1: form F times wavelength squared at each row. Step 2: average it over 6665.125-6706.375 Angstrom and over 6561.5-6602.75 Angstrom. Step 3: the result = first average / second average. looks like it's 1.0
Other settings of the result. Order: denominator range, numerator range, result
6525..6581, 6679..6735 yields 1.05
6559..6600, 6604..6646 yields 1.04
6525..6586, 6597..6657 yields 1.04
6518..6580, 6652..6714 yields 1.05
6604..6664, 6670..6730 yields 1.01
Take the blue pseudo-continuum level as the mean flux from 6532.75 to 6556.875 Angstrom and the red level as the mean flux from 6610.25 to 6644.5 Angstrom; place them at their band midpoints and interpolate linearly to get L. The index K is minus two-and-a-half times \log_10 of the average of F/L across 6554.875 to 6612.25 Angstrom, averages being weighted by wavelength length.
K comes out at 0.02 mag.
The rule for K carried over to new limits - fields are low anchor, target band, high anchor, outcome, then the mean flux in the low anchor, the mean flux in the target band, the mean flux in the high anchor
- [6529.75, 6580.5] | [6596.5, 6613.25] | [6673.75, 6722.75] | -0.02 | 7.09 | 7.26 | 7.15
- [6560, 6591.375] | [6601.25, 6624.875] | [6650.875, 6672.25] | -0.03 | 7.03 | 7.29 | 7.16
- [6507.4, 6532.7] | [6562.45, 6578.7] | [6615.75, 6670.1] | 0.03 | 7.25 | 7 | 7.19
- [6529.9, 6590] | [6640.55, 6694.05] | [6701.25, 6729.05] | -0.01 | 7.11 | 7.16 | 7.12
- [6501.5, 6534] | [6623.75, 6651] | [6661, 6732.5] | 0.00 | 7.27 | 7.15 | 7.12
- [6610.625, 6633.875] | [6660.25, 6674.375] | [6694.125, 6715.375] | 0.02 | 7.25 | 7.1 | 7.21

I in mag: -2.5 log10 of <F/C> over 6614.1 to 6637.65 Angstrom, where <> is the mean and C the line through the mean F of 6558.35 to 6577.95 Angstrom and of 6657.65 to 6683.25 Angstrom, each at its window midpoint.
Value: -0.03 mag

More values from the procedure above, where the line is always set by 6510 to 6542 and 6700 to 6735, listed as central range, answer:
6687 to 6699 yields -0.004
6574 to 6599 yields 0.004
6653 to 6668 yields -0.006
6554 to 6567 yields 0.082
